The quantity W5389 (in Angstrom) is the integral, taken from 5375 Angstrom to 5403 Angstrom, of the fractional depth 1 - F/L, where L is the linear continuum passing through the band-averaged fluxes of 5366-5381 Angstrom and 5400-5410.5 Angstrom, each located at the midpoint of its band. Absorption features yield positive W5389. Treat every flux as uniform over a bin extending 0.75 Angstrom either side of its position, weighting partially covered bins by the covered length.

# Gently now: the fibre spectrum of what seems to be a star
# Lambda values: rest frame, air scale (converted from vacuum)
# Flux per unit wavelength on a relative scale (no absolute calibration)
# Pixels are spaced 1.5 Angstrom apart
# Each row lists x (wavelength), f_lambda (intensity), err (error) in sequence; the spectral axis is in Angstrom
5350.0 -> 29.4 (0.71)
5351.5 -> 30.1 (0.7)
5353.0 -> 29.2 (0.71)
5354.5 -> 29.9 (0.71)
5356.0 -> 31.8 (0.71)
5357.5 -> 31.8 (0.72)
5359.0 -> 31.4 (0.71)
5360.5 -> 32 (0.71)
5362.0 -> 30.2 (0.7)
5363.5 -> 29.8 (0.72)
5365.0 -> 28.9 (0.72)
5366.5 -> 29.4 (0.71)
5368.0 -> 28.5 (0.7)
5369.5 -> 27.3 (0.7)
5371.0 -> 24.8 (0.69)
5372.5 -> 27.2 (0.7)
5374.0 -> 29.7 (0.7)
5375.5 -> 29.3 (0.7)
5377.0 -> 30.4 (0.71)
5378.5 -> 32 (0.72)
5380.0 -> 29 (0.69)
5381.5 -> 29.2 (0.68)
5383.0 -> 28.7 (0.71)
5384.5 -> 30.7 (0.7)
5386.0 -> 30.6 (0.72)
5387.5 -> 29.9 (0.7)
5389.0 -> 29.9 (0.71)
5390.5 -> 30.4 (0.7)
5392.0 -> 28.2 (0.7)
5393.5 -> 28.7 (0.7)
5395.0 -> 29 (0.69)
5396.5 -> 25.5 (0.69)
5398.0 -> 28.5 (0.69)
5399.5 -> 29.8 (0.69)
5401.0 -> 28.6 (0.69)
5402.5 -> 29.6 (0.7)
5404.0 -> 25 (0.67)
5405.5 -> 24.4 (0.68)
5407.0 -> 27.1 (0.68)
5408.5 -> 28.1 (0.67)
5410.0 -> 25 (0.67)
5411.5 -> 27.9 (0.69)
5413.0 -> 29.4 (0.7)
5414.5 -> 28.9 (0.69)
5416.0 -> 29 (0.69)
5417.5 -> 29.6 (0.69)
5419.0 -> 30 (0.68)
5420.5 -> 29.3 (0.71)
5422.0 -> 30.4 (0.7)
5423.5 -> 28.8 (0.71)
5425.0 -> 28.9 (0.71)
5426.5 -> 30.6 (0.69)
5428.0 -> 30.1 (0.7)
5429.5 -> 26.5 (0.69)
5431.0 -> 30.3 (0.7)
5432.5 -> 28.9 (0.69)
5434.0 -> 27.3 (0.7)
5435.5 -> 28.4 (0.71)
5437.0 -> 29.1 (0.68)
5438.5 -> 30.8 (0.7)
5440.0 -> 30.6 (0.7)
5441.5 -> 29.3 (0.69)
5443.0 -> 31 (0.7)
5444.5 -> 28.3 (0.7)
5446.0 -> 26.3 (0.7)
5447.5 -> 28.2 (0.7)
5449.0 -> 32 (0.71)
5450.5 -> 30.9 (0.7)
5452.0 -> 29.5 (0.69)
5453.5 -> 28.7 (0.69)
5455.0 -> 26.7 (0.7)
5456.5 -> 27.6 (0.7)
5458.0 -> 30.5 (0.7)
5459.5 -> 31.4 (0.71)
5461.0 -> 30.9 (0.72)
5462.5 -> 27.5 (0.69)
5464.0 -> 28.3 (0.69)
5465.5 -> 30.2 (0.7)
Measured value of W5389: -1.5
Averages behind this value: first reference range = 28.8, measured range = 29.4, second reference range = 26.9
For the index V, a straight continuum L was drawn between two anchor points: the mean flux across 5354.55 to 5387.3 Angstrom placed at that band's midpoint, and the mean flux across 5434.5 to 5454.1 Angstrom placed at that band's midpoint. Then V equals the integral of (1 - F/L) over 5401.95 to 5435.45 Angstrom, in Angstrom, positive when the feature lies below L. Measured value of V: 1.27 Angstrom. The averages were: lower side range 29.7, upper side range 29.4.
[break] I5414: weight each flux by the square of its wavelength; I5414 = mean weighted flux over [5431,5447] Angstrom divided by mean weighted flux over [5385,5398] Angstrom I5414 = 1.02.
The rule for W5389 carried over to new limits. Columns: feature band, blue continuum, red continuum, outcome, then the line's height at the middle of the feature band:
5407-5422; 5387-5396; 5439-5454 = 0.39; 29.3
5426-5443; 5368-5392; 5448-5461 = 0.15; 29.6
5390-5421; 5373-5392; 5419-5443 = 1.54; 29.6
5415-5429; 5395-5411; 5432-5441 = -0.60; 28.4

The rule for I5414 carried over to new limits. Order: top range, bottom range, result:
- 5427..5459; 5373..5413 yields 1.04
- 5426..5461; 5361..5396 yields 1.03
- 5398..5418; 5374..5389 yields 0.94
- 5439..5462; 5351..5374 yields 1.03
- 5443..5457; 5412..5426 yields 0.99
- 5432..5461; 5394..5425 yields 1.05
